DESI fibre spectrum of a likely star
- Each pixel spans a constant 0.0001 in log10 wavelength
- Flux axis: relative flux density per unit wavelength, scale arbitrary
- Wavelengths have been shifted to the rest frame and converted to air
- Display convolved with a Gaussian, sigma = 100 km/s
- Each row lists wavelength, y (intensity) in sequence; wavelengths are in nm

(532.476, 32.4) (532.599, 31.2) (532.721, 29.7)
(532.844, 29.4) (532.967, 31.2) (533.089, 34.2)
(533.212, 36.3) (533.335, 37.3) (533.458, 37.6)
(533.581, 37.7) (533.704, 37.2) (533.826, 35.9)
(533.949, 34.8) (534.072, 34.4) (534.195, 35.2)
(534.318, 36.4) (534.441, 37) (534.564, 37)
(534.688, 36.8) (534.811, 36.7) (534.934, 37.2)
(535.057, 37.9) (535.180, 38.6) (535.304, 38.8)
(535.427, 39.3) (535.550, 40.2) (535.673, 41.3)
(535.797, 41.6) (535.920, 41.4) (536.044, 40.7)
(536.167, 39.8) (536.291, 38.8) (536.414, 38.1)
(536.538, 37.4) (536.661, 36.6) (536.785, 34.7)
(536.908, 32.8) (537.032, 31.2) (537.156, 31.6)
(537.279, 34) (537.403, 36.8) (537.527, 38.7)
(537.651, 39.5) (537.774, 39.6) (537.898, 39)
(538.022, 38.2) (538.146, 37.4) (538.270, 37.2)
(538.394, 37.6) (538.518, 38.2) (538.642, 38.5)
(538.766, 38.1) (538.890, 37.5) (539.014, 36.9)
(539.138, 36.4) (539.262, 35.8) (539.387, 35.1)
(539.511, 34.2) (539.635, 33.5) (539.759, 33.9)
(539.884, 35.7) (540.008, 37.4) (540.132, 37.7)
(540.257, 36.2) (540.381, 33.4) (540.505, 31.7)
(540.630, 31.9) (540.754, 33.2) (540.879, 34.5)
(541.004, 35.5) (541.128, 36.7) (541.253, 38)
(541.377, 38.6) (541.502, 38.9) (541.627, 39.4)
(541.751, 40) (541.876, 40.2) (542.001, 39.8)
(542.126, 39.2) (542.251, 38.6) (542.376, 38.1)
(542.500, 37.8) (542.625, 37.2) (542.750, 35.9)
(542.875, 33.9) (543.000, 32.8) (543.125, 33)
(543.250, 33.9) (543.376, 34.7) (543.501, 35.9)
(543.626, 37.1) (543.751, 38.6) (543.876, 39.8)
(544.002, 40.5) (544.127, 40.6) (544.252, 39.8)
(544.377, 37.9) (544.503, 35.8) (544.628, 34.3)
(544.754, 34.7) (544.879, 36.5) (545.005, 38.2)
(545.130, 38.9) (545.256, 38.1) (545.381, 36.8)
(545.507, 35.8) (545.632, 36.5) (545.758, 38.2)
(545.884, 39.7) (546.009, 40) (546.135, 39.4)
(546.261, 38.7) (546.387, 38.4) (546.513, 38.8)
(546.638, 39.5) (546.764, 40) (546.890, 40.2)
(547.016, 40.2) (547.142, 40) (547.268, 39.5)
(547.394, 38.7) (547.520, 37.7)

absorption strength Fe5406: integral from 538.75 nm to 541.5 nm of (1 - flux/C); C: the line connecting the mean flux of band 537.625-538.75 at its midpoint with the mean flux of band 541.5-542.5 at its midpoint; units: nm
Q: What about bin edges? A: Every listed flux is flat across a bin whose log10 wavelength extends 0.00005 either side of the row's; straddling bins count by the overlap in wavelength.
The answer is 0.23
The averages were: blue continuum 38.3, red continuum 39.2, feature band 35.6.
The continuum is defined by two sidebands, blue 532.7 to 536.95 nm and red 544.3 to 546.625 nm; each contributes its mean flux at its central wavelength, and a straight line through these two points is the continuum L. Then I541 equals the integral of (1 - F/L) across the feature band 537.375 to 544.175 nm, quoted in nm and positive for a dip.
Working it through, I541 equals 0.09 nm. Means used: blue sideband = 36.9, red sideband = 37.7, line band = 36.9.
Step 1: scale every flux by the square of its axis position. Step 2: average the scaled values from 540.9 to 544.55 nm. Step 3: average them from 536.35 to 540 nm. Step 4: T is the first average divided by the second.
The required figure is 1.0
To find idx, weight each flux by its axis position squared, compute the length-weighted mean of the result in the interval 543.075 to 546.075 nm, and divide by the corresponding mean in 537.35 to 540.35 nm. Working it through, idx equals 1.0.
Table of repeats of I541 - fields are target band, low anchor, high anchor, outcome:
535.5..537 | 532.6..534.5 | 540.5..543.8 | -0.13 nm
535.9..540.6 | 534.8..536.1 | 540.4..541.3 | 0.04 nm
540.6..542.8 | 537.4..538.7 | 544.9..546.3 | 0.04 nm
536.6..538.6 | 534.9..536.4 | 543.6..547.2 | 0.15 nm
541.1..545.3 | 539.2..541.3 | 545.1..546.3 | -0.09 nm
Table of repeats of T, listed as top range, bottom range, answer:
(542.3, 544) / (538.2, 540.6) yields 1.02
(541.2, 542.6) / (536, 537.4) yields 1.10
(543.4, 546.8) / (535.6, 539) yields 1.04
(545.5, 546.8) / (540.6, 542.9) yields 1.05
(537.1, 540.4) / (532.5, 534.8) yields 1.07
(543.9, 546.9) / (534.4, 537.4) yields 1.06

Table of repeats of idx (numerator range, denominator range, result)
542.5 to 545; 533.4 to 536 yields 1.00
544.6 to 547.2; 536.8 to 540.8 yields 1.09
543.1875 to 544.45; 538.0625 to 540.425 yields 1.06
